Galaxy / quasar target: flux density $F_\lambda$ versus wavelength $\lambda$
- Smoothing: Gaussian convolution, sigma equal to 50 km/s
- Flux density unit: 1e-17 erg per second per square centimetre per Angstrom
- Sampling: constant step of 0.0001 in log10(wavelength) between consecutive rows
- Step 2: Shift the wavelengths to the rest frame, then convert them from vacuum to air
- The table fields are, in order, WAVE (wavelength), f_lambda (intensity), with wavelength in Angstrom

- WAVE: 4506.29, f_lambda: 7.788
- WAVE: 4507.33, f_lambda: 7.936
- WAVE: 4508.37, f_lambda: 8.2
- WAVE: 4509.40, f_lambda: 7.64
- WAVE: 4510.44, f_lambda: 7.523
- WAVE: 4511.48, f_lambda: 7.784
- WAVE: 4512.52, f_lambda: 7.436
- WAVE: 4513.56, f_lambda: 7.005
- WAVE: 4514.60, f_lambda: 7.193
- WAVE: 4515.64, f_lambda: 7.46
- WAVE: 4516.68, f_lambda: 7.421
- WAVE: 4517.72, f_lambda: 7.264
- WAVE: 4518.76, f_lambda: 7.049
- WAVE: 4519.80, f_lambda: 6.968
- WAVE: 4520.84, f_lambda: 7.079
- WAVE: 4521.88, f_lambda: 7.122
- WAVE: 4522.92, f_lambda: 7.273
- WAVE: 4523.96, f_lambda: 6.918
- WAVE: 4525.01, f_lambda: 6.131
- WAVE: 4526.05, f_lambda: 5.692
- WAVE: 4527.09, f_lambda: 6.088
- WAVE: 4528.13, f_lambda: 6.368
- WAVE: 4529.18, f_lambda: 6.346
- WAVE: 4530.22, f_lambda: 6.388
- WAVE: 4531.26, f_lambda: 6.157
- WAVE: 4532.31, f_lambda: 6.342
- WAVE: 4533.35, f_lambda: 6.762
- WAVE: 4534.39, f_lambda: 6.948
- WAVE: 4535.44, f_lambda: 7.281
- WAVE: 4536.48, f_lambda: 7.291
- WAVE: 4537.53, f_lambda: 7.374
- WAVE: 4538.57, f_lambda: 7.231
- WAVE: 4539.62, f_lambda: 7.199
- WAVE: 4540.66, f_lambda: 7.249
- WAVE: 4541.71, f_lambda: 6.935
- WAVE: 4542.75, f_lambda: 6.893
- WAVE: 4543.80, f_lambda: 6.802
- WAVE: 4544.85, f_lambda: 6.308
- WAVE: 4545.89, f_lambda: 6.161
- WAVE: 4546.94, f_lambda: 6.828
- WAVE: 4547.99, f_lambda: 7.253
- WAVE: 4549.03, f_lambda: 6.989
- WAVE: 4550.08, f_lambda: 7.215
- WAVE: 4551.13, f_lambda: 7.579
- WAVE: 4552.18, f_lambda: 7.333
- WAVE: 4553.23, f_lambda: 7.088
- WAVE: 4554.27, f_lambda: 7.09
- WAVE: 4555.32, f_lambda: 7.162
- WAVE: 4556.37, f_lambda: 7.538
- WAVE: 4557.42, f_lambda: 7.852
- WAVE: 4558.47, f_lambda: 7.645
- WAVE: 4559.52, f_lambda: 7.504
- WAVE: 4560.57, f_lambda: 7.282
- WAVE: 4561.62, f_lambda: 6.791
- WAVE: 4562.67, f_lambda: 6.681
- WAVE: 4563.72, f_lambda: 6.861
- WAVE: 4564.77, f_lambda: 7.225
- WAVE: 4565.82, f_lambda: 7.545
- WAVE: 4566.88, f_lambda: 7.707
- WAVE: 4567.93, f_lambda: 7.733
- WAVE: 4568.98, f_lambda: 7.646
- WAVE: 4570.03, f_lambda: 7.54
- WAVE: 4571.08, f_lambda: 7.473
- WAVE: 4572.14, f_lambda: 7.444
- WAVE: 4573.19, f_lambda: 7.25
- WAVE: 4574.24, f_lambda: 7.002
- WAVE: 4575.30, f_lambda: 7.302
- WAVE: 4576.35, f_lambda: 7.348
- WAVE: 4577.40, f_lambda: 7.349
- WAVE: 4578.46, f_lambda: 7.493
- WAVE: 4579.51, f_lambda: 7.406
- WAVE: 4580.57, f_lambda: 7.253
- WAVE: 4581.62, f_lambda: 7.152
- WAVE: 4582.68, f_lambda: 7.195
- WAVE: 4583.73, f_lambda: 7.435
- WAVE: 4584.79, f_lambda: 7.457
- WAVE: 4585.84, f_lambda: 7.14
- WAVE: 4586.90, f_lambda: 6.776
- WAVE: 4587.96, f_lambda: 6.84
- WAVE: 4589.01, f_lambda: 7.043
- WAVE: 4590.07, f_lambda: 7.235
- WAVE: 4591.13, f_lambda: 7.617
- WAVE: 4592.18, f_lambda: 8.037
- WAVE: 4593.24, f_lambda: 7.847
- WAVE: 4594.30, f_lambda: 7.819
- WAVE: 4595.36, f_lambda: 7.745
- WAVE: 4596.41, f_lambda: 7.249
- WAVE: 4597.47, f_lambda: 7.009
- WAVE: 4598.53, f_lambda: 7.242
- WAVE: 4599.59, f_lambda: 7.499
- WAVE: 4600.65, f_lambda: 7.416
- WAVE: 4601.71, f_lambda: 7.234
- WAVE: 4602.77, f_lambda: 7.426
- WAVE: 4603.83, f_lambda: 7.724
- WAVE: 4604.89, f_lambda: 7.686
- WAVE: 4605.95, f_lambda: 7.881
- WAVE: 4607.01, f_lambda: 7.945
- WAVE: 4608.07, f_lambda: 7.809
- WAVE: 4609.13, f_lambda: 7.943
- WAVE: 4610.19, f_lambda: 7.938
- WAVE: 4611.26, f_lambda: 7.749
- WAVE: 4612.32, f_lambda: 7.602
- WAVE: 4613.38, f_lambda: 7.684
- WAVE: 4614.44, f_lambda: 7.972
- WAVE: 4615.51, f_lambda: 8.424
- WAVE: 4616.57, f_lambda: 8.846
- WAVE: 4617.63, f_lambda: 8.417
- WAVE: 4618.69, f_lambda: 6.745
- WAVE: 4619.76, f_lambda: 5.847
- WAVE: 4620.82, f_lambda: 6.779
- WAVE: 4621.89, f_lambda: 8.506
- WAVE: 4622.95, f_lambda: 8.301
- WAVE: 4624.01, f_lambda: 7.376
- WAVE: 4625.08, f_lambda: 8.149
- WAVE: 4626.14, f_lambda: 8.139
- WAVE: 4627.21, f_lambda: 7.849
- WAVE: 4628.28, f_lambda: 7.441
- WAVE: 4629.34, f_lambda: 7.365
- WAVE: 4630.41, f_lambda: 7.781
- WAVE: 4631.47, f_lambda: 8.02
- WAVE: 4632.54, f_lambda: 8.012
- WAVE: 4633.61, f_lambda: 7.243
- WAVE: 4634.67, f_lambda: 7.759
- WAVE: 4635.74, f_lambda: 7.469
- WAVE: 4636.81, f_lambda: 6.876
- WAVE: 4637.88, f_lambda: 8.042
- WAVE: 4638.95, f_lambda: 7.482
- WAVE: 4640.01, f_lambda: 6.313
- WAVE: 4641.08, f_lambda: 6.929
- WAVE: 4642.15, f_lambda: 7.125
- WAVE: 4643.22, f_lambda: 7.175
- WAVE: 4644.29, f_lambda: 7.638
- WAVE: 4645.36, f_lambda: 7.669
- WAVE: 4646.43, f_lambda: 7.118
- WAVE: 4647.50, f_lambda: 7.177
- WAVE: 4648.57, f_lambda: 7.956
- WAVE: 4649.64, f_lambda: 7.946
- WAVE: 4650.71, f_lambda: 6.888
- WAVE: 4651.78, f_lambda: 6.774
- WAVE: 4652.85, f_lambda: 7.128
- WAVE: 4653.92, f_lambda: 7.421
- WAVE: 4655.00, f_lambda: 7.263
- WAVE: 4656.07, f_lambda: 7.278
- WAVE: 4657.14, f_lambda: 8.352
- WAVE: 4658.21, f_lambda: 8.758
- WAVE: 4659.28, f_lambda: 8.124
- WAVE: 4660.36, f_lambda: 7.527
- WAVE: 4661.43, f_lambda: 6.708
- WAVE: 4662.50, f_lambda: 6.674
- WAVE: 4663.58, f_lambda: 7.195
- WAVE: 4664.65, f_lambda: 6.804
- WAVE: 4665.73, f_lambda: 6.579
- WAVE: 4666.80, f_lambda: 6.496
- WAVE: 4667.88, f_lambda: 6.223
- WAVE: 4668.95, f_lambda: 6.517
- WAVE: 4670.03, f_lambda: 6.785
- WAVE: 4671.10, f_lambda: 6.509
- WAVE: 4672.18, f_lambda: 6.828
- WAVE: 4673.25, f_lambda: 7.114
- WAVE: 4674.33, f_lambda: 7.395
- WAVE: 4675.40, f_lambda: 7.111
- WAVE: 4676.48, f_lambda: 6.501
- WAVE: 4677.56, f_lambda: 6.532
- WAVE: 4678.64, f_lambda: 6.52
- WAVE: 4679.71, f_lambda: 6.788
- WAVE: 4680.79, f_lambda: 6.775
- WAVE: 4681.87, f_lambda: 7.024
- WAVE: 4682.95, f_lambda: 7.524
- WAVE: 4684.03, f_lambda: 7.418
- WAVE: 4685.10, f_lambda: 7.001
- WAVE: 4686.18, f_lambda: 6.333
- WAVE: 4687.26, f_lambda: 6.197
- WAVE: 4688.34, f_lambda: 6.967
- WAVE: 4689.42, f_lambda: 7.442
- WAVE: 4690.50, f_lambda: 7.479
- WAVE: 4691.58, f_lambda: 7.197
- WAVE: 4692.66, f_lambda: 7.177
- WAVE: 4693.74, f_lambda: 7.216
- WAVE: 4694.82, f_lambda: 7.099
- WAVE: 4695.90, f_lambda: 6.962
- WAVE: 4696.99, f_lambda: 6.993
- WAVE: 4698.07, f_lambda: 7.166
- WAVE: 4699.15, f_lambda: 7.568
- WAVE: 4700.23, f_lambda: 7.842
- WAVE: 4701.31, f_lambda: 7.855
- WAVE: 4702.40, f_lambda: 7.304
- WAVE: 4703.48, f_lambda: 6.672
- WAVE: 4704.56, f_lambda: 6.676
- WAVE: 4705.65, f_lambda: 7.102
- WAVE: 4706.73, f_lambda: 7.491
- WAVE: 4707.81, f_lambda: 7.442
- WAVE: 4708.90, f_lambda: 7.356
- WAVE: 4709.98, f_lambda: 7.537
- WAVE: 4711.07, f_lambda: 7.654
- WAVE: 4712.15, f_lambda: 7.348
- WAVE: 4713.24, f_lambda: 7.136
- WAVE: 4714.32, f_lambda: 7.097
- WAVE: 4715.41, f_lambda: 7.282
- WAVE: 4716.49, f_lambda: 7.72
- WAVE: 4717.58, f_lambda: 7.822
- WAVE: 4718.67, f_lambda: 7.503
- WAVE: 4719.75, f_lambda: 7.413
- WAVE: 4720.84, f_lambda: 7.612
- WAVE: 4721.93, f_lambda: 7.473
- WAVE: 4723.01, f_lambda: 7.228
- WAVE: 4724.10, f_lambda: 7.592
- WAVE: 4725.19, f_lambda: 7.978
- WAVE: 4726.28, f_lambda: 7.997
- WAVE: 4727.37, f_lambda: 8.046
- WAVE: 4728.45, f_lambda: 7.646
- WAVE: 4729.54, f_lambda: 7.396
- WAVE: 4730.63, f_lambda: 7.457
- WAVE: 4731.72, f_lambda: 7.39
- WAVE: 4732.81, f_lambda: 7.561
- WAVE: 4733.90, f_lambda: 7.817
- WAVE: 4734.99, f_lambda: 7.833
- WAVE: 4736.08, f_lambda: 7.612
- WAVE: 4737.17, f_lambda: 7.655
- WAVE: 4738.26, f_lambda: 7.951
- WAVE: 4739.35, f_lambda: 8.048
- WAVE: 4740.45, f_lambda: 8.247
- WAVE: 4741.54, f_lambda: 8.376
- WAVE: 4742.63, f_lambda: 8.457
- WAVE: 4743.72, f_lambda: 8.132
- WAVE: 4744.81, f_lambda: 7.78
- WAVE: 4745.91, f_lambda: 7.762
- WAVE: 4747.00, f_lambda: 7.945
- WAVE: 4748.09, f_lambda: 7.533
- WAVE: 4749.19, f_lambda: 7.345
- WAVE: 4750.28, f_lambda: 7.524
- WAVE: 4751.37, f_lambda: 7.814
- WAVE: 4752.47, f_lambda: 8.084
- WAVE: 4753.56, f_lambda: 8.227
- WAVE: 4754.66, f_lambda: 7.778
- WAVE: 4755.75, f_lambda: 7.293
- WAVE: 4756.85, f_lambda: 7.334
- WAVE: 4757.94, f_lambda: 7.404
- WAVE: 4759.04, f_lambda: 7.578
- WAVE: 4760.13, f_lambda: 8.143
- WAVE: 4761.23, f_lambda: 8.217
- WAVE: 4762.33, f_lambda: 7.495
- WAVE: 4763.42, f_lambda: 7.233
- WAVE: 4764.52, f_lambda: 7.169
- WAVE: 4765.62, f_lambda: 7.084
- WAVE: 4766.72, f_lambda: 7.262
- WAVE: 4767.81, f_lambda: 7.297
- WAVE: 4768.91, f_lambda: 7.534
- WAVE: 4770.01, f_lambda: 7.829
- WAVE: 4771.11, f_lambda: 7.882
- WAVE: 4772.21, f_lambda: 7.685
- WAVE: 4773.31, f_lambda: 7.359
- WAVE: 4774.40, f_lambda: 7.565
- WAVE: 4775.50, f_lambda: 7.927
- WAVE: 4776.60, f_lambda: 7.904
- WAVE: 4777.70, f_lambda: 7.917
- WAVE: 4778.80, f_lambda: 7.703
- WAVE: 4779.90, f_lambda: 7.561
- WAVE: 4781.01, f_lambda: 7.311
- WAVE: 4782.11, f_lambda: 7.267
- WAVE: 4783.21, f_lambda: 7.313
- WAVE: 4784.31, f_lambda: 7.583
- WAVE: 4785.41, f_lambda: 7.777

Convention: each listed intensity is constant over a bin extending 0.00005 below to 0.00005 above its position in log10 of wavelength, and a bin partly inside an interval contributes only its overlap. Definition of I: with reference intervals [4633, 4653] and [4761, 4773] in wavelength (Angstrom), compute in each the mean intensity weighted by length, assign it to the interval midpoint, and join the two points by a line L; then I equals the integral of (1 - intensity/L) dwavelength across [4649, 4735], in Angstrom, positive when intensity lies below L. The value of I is 1.6 Angstrom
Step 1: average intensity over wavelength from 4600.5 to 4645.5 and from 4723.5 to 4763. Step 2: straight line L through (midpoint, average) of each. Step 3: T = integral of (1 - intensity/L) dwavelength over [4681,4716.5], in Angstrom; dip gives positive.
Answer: 2.4 Angstrom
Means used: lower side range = 7.62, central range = 7.21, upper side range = 7.79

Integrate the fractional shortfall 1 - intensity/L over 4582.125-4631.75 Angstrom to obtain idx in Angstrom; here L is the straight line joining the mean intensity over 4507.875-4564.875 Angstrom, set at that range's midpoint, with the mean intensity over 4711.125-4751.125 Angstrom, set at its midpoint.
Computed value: -2.20 Angstrom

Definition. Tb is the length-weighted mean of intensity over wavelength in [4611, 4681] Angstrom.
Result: 7.34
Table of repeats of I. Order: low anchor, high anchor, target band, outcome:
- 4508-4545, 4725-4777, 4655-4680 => 1.4 Angstrom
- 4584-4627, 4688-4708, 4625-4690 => 1.7 Angstrom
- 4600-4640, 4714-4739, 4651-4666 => 0.6 Angstrom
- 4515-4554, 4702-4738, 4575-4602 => -1.1 Angstrom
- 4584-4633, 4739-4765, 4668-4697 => 2.9 Angstrom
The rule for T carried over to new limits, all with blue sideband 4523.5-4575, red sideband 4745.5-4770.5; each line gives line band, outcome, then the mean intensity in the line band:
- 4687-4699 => 0.49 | 7.12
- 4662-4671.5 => 0.91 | 6.64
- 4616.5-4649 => -1.16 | 7.51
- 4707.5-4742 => -0.55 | 7.63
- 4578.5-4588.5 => -0.11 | 7.2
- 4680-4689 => 0.60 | 6.91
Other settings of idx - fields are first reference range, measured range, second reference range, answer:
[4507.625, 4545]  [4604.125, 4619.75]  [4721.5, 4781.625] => -1.2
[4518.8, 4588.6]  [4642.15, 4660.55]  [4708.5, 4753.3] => -0.3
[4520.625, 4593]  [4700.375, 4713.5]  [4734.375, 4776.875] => 0.4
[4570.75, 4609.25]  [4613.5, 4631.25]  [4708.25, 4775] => -0.7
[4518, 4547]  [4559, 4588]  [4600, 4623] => -0.1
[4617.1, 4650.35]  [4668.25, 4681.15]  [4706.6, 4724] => 1.2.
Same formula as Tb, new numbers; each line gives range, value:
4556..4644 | 7.49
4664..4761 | 7.37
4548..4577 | 7.33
